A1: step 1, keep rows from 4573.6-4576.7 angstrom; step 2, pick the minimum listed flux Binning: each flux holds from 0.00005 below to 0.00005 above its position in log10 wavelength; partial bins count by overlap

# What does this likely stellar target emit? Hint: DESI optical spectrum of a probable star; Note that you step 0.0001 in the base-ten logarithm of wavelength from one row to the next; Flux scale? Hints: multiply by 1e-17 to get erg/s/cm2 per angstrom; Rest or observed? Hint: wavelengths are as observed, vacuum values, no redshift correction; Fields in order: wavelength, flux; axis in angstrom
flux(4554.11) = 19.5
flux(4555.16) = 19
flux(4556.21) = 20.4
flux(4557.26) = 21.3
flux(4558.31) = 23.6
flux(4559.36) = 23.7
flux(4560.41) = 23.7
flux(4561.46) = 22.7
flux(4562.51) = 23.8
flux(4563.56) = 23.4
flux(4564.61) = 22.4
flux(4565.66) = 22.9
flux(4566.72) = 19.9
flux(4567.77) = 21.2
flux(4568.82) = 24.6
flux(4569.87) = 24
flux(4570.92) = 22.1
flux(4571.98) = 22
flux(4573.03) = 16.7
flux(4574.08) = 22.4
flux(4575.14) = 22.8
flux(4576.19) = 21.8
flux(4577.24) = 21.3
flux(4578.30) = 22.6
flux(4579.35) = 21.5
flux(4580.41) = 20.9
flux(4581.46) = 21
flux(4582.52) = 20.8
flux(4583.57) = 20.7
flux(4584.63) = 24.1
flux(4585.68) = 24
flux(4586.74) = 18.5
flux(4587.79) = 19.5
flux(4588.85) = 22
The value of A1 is 21.8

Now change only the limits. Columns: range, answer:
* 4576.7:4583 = 20.8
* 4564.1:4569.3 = 19.9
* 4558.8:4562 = 22.7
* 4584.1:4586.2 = 24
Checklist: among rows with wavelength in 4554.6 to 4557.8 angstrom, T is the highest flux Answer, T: 21.3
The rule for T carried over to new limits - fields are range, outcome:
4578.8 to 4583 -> 21.5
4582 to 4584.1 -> 20.8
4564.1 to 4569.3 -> 24.6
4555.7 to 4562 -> 23.7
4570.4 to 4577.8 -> 22.8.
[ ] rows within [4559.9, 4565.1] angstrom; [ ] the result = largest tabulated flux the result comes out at 23.8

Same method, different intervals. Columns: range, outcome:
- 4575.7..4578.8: 22.6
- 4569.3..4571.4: 24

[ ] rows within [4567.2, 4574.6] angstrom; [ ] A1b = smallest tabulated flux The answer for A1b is 16.7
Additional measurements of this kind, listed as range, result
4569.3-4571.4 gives 22.1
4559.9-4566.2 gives 22.4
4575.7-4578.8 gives 21.3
